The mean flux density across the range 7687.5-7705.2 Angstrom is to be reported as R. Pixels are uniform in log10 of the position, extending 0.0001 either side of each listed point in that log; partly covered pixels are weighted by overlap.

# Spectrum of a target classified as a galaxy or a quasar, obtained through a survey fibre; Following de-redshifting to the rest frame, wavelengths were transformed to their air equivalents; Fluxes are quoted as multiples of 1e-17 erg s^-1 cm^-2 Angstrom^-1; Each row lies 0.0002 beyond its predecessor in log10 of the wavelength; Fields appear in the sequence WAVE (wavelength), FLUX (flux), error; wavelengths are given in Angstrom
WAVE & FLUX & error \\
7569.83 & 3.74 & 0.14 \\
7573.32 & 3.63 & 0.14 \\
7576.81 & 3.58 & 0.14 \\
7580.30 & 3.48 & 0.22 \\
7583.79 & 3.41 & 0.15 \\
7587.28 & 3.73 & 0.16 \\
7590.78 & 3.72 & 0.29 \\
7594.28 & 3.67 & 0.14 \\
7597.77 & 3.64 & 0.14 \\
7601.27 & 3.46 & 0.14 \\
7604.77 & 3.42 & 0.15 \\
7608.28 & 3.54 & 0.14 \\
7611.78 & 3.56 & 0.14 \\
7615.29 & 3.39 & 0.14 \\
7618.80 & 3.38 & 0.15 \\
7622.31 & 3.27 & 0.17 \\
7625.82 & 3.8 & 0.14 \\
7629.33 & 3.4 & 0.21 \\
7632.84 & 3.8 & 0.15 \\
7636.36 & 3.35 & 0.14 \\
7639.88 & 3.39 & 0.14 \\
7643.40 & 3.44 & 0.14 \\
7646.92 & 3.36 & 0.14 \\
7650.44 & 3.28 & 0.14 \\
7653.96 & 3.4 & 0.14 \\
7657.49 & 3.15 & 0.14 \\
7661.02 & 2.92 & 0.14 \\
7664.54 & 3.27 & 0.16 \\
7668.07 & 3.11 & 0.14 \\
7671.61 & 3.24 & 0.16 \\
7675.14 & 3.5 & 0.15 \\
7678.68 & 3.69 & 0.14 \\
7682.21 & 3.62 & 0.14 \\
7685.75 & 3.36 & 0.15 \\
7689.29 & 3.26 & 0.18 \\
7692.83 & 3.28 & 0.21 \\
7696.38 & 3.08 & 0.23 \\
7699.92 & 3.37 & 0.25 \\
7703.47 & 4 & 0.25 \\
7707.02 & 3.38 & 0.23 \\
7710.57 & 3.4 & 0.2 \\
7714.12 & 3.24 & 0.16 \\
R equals 3.4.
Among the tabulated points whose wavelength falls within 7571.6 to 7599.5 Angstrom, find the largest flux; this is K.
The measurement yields 3.73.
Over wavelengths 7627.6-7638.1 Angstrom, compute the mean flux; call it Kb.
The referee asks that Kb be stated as 3.52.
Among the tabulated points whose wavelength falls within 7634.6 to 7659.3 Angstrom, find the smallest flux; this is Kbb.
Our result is 3.15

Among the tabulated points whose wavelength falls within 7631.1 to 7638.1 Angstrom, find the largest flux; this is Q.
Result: 3.8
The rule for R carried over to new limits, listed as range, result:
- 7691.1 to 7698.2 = 3.18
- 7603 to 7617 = 3.48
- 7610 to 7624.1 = 3.4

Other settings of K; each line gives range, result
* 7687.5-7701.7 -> 3.37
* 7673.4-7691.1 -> 3.69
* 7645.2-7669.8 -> 3.4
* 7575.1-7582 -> 3.58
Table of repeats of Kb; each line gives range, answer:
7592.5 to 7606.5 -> 3.55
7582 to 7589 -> 3.57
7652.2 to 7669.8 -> 3.17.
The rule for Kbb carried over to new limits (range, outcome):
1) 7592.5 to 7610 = 3.42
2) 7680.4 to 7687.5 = 3.36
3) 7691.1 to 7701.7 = 3.08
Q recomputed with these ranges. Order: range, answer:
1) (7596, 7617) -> 3.64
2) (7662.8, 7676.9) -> 3.5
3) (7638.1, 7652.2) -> 3.44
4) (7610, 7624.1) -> 3.56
